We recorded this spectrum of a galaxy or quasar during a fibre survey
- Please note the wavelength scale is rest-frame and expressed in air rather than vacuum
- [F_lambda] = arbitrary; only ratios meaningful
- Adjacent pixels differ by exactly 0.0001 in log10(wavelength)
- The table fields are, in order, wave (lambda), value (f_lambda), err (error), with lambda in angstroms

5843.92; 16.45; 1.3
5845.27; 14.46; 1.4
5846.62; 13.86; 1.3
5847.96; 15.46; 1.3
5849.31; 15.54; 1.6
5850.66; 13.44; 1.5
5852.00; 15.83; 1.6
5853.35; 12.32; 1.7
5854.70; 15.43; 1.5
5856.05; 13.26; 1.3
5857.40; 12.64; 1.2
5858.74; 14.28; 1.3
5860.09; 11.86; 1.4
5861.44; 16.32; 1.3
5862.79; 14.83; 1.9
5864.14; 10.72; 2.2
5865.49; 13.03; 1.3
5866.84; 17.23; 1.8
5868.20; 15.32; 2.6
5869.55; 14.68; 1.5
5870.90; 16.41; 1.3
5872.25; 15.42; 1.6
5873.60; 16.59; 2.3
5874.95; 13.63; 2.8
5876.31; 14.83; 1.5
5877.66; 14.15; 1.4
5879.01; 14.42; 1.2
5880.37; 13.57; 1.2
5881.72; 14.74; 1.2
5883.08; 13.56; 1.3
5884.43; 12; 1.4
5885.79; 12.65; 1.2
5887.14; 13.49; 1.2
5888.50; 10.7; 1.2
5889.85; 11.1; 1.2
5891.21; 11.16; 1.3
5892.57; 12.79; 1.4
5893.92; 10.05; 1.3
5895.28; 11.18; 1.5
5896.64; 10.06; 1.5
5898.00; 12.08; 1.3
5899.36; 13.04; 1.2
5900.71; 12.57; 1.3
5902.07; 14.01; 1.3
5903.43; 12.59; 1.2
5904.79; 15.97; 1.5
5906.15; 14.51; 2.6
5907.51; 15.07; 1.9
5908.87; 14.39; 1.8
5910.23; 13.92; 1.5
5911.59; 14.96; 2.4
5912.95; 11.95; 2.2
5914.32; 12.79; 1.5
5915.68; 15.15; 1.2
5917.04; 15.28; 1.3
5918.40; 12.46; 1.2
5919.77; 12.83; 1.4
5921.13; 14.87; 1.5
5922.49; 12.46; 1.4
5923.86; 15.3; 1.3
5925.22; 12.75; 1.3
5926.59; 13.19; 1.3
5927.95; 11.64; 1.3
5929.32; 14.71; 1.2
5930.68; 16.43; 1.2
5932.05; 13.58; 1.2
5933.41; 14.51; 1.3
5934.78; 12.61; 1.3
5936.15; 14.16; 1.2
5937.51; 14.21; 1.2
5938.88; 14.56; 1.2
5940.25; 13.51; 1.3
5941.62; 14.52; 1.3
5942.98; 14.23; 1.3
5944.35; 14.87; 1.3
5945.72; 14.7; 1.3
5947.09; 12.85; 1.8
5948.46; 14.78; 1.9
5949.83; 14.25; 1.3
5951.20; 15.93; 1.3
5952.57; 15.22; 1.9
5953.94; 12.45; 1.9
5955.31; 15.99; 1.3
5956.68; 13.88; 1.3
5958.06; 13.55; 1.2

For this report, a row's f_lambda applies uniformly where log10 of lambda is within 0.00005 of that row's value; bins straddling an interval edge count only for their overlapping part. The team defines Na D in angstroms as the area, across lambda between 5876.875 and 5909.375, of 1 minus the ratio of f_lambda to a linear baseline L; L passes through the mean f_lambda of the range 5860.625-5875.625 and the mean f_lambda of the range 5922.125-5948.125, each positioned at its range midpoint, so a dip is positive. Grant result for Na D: 3.7 angstroms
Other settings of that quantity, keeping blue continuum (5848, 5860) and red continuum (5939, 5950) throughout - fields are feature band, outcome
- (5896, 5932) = 1.3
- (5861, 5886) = -0.6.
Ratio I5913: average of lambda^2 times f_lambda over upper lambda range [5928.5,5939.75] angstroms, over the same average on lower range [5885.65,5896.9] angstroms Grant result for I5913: 1.27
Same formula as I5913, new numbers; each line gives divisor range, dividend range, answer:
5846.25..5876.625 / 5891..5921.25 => 0.93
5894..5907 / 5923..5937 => 1.10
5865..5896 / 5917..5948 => 1.04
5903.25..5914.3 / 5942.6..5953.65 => 1.04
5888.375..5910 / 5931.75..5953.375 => 1.14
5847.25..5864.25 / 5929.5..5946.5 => 1.04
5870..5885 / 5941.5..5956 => 1.03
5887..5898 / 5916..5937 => 1.24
